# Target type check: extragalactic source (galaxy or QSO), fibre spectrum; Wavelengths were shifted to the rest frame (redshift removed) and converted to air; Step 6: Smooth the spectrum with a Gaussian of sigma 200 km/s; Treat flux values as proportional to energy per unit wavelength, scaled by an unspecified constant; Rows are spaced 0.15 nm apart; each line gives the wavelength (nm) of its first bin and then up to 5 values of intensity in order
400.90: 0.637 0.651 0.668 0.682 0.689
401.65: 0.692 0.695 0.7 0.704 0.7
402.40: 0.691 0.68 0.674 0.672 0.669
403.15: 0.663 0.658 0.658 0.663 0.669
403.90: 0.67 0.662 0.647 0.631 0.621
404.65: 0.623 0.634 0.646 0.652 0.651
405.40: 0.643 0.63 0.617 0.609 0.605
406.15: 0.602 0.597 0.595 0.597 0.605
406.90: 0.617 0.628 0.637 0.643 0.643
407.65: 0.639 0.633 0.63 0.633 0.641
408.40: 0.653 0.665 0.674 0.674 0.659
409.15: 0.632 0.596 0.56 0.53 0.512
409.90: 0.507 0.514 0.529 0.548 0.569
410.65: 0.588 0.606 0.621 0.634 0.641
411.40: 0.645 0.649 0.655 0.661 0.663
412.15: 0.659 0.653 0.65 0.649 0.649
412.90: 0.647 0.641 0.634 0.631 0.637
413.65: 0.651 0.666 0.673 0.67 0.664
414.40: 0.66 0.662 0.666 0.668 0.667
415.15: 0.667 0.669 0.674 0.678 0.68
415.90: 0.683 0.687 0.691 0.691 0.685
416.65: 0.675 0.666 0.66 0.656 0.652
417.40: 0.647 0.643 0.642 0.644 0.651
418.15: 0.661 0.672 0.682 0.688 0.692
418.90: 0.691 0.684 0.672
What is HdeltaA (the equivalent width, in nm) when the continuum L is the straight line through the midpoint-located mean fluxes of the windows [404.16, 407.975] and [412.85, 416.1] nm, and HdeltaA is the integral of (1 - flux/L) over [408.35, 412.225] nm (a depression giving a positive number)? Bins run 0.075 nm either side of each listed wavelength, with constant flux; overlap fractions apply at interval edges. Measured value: 0.21 nm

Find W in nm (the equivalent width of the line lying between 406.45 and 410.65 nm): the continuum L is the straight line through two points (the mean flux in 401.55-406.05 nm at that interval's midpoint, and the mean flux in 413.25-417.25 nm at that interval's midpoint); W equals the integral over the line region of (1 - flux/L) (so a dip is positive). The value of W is 0.358 nm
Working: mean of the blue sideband 0.658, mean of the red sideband 0.668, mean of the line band 0.606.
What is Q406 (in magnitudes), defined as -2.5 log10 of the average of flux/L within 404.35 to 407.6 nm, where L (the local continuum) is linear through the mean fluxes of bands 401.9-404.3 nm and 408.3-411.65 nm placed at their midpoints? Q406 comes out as 0.032 mag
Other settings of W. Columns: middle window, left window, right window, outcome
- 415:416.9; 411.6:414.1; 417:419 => -0.06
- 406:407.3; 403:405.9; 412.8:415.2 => 0.08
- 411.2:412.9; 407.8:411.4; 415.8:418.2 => -0.08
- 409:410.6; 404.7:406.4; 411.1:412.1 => 0.22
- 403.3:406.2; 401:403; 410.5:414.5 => 0.15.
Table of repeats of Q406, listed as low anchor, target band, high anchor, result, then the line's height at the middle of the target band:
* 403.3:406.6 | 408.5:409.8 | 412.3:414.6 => 0.05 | 0.643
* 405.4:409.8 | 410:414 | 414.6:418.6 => 0.03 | 0.644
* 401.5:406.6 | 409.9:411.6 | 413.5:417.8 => 0.12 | 0.661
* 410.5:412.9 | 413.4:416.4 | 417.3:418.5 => -0.04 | 0.647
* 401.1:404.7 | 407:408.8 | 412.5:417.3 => 0.04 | 0.668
